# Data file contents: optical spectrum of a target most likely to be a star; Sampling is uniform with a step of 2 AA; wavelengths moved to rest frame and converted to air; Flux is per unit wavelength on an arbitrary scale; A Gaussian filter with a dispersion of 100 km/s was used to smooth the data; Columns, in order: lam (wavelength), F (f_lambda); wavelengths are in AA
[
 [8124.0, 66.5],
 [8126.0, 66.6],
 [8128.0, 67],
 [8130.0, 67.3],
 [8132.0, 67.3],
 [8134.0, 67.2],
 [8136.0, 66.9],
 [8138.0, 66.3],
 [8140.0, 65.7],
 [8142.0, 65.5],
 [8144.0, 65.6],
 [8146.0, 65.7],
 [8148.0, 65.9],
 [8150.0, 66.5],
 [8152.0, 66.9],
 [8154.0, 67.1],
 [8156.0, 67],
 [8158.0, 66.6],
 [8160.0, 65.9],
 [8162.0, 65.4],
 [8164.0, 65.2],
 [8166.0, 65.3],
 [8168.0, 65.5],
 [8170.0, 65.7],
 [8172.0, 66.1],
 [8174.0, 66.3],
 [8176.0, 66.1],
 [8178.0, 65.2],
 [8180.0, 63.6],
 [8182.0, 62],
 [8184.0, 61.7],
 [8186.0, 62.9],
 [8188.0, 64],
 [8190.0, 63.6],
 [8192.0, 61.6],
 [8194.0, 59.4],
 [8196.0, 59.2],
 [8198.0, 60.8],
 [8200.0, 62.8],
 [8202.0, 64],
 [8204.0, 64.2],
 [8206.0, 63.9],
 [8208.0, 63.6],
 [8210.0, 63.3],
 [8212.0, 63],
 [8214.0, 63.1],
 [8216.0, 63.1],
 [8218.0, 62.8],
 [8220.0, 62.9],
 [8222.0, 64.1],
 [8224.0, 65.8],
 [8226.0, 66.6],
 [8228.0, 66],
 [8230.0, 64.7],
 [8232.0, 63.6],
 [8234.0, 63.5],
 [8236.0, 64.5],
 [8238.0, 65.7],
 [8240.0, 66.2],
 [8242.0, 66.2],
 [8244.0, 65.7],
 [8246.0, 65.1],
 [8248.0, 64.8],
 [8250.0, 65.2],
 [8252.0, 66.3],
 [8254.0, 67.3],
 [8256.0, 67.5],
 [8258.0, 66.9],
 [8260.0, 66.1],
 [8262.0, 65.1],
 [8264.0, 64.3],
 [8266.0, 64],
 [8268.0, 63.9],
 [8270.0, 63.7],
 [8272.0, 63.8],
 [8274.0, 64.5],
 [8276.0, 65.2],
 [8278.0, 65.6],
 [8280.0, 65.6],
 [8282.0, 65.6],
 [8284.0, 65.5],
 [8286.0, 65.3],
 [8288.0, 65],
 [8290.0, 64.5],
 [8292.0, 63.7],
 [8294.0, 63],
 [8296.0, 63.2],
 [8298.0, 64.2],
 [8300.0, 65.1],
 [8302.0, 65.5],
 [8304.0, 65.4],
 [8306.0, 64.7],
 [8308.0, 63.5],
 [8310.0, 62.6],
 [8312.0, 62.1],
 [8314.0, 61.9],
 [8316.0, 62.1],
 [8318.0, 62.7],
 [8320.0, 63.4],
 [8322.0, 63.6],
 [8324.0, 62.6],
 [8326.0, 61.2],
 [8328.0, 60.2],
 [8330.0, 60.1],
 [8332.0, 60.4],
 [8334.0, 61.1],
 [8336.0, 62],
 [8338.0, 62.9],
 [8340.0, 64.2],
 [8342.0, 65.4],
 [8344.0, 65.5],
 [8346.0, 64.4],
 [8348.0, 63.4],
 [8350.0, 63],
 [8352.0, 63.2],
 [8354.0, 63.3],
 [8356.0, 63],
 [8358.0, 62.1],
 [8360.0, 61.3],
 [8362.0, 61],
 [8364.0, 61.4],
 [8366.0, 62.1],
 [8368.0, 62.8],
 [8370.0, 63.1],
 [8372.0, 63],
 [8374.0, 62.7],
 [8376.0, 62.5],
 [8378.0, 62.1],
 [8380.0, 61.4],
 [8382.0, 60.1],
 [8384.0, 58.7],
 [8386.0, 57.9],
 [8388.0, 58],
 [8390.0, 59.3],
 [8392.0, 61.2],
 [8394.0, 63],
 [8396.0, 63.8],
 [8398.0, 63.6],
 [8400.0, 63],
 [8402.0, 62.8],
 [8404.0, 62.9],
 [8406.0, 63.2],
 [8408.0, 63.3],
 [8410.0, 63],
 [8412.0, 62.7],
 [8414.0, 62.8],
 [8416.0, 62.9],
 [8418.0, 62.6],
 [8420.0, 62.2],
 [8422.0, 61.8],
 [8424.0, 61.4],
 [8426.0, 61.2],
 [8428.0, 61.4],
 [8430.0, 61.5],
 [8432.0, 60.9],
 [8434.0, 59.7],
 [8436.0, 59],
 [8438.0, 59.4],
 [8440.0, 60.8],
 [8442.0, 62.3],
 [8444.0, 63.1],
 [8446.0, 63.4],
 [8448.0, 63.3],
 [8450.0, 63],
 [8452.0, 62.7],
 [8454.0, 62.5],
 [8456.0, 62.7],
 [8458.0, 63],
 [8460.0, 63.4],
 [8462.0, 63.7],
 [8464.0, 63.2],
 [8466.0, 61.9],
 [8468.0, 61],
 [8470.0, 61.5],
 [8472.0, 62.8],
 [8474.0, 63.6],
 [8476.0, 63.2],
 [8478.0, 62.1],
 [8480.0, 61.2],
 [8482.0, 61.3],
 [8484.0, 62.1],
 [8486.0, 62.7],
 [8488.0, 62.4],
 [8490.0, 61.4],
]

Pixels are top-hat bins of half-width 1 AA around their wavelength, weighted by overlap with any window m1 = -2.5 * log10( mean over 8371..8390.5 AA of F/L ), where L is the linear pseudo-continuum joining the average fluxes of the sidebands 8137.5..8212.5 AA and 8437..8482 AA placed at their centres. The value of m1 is 0.04 mag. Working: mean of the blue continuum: 64.4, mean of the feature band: 60.6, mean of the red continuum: 62.4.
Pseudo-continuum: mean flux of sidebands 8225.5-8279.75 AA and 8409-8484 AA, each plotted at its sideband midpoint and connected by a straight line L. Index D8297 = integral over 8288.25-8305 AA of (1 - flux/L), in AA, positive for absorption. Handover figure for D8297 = 0.0 AA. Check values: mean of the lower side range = 65.3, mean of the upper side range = 62.1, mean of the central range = 64.4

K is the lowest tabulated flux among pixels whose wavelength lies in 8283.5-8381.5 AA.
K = 60.1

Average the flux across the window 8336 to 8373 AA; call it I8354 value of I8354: 63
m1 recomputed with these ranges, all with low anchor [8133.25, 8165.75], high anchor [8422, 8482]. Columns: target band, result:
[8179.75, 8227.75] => 0.04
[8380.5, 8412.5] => 0.02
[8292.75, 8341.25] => 0.02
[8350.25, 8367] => 0.02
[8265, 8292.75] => -0.01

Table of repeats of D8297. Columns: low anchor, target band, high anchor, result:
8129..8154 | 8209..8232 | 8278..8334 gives 0.3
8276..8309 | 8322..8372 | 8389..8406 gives 0.8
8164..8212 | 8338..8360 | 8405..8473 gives -0.3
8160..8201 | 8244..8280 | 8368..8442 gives -1.3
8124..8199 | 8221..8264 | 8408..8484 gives -0.9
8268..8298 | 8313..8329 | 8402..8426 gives 0.4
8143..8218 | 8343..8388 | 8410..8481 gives 0.5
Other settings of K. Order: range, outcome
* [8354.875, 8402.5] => 57.9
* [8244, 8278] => 63.7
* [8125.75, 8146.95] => 65.5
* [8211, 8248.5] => 62.8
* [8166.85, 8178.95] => 65.2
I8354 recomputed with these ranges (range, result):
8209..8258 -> 64.9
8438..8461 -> 62.6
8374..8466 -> 61.9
